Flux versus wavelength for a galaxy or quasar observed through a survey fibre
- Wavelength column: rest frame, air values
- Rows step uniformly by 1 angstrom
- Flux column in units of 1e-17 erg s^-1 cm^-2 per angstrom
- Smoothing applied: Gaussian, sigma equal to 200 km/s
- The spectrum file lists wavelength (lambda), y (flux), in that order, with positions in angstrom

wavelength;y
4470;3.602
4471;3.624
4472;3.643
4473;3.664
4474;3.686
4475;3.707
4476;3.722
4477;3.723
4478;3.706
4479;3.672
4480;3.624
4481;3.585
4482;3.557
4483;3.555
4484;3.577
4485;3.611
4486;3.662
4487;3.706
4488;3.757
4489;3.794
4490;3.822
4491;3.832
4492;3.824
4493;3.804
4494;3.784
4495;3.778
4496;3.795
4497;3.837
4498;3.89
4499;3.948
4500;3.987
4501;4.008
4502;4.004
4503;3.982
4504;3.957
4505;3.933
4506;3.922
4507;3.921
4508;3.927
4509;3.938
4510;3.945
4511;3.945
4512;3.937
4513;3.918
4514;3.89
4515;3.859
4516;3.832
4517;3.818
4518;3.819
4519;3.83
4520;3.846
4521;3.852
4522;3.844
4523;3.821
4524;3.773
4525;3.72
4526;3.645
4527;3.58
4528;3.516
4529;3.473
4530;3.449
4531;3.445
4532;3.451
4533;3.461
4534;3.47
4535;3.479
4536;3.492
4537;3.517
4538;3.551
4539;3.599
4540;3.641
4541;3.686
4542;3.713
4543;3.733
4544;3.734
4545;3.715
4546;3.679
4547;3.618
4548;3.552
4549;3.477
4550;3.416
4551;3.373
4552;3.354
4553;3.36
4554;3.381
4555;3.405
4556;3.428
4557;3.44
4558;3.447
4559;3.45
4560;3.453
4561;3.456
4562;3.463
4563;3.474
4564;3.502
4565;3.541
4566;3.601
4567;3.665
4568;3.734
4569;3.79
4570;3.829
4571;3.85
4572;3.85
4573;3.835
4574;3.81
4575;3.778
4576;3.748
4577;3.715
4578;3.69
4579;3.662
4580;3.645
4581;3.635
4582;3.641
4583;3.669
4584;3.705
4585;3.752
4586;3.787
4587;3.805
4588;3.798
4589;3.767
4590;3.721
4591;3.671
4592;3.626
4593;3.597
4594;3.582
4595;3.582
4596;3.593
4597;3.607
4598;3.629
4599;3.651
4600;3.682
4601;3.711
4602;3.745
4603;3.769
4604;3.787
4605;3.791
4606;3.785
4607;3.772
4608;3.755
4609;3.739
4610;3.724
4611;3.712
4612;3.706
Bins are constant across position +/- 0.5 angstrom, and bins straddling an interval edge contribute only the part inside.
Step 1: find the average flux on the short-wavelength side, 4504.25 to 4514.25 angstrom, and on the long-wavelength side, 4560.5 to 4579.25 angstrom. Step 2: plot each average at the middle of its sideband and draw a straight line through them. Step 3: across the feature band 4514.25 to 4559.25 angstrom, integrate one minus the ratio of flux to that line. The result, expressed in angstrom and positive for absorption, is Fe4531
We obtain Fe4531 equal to 2.6 angstrom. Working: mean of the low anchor 3.93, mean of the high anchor 3.68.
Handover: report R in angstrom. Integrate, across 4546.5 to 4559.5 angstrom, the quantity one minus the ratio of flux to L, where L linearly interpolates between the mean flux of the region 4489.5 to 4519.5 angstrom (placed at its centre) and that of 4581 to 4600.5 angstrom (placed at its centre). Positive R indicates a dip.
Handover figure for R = 1.1 angstrom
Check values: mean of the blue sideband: 3.89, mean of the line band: 3.44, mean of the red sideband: 3.68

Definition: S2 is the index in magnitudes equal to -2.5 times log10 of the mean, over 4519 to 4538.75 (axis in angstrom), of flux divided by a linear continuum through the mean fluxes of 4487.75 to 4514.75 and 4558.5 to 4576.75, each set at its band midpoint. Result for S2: 0.06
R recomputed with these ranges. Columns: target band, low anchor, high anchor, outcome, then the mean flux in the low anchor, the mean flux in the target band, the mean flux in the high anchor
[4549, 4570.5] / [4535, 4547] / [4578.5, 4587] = 0.9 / 3.63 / 3.5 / 3.69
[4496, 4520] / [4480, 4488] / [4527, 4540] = -2.4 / 3.62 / 3.91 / 3.5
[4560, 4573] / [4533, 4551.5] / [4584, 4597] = 0.0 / 3.58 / 3.65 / 3.69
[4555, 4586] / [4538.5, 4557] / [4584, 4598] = -0.2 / 3.55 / 3.64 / 3.68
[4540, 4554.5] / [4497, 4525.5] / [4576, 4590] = 0.9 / 3.89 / 3.56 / 3.71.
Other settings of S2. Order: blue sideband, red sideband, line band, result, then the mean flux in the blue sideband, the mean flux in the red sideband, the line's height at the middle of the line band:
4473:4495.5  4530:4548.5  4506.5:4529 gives -0.06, 3.7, 3.58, 3.63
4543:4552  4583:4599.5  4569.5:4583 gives -0.03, 3.57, 3.68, 3.64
